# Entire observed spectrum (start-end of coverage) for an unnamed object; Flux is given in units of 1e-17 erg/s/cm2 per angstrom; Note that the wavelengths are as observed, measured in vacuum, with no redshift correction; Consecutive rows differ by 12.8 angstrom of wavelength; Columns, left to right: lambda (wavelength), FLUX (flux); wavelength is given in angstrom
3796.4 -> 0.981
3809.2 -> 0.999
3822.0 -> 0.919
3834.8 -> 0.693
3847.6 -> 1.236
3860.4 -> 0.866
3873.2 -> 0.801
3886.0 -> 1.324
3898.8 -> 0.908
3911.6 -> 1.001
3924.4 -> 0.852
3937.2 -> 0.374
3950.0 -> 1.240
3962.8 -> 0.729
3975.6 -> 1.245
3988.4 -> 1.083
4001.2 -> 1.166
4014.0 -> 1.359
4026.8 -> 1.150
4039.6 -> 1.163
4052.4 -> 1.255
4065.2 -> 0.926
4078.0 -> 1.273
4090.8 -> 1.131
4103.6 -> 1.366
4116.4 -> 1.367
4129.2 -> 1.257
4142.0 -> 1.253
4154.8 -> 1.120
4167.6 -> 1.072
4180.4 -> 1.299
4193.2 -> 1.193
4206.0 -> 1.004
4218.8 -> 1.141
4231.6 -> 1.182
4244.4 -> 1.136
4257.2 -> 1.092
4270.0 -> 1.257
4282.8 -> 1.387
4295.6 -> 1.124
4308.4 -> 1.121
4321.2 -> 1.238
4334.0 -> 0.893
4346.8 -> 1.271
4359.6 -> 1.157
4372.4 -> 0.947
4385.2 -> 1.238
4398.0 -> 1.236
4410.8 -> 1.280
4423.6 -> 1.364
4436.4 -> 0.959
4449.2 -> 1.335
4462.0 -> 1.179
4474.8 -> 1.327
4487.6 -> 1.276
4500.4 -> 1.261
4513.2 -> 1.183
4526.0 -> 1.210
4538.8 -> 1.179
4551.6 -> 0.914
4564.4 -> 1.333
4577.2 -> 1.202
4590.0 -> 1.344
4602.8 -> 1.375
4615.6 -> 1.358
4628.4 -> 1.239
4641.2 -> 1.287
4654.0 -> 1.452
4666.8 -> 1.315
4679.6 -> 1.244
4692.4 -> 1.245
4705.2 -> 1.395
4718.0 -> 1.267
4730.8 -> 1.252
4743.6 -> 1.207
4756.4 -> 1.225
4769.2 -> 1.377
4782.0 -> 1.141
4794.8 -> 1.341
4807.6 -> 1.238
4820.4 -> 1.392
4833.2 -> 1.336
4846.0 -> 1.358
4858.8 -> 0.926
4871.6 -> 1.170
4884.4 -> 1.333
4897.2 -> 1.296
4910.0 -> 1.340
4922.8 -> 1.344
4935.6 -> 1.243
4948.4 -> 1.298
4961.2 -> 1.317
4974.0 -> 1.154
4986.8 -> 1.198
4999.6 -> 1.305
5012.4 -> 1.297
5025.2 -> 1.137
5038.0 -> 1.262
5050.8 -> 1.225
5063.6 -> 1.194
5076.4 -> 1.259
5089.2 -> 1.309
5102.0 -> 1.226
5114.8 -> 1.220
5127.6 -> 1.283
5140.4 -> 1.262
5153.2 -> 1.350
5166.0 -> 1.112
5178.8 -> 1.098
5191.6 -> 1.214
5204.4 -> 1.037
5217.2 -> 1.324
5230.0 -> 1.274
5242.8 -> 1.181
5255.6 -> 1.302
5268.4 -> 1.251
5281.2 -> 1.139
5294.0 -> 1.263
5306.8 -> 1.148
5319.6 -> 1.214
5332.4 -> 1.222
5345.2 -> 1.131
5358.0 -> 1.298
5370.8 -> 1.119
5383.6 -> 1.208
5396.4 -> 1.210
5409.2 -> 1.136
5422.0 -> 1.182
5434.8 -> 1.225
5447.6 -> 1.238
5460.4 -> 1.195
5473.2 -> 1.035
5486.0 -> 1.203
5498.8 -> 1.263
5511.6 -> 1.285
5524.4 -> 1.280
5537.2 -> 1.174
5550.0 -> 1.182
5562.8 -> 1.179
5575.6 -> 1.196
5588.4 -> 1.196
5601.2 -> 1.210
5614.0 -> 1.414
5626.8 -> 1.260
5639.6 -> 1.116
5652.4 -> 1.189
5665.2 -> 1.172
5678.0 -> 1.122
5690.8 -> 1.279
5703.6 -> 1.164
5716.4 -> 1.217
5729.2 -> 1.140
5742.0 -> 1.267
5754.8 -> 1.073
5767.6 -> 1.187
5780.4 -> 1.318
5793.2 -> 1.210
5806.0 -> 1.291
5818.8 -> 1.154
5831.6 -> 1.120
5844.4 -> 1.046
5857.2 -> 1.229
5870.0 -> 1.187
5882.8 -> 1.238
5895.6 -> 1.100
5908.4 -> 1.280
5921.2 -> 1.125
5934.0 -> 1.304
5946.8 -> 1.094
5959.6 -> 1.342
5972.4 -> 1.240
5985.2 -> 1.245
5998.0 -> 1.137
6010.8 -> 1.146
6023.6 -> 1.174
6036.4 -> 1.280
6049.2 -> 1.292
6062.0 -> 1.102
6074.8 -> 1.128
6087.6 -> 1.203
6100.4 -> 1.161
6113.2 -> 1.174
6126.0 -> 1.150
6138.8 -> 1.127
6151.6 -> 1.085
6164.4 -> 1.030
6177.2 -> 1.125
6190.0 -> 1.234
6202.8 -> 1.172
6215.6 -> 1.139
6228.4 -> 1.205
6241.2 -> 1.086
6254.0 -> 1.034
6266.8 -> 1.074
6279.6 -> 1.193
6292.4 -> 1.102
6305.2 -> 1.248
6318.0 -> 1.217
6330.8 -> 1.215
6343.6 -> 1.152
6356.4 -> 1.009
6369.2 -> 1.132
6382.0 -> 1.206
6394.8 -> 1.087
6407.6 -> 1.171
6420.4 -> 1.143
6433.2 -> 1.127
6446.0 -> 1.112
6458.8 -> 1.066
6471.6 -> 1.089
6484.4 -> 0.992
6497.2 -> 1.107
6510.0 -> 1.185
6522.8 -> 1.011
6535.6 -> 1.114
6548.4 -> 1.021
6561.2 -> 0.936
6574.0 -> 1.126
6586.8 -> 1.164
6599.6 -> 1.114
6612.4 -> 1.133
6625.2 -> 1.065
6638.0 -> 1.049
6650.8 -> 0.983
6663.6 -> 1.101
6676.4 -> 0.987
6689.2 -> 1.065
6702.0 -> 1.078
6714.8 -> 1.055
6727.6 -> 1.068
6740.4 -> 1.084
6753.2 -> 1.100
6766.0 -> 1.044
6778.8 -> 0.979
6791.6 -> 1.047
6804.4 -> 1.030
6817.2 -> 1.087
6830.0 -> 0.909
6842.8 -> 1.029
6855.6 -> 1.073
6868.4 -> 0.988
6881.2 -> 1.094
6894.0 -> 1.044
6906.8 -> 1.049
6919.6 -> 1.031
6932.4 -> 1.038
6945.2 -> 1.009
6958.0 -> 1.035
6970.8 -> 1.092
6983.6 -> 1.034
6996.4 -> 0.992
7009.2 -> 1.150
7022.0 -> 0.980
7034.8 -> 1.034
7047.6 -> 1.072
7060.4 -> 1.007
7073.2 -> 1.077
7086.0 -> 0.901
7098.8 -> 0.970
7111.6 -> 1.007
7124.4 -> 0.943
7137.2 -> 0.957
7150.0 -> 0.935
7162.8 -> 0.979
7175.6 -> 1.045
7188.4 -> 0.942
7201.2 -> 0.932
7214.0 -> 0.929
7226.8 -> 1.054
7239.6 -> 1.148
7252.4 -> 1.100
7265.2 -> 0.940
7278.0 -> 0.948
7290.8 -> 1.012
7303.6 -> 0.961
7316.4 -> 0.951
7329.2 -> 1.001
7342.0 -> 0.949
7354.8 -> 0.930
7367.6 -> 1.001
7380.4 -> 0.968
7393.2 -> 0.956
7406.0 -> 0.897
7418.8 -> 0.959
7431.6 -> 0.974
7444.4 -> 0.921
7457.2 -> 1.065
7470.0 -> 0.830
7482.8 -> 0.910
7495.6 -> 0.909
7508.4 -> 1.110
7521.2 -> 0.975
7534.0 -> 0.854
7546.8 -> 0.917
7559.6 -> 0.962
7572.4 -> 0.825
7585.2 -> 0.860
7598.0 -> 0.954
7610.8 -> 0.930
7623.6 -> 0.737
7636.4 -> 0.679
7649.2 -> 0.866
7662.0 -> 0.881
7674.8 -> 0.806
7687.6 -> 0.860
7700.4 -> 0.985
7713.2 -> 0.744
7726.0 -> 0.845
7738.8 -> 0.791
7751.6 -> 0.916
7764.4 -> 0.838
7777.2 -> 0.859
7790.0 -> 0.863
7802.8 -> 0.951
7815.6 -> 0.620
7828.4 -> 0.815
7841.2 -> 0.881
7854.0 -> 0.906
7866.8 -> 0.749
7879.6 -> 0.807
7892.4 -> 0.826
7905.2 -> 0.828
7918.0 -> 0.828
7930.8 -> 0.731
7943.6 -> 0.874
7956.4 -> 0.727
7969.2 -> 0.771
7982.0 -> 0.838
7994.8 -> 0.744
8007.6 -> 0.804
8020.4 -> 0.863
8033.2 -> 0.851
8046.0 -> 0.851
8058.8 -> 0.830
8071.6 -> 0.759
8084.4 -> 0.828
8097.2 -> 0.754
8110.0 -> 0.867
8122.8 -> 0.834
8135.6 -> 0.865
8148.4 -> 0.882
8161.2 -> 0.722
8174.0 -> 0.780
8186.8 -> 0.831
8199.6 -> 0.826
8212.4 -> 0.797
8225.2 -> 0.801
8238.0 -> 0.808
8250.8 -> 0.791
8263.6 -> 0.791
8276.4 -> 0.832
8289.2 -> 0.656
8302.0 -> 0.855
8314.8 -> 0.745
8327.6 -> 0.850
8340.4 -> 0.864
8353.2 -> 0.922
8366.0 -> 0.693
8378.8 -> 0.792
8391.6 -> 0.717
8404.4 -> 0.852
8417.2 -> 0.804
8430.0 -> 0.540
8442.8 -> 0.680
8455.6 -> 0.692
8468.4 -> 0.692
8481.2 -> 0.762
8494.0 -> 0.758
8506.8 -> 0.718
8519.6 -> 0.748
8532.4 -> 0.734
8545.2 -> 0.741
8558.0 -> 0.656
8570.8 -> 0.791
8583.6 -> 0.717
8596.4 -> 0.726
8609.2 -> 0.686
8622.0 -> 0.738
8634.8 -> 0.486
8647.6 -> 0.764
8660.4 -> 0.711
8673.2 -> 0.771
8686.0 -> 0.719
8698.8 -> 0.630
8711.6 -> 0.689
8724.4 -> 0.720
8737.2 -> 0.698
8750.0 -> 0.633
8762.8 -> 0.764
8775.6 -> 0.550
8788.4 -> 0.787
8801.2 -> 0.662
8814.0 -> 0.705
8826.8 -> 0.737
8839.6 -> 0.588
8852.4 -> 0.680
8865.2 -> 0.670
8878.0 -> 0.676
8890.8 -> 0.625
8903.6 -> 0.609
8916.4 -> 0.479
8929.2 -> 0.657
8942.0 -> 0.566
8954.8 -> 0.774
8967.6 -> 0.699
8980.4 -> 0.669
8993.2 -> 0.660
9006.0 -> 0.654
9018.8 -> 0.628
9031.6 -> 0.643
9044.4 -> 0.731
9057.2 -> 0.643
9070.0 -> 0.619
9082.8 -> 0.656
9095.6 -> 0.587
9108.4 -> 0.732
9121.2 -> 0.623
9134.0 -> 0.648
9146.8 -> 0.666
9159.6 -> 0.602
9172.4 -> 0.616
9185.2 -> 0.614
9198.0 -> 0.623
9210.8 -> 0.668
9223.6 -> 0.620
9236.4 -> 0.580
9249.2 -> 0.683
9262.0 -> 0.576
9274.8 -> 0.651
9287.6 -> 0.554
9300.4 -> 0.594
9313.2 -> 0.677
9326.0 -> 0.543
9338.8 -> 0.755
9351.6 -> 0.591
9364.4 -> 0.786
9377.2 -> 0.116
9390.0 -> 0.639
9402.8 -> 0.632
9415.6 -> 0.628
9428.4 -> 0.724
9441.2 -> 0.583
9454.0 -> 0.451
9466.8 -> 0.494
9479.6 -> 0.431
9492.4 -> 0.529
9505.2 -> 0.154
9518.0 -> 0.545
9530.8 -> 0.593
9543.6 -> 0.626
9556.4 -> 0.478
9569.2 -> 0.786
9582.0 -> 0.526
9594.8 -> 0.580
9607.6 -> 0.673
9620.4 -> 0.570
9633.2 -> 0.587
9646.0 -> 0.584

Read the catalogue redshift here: -0.001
